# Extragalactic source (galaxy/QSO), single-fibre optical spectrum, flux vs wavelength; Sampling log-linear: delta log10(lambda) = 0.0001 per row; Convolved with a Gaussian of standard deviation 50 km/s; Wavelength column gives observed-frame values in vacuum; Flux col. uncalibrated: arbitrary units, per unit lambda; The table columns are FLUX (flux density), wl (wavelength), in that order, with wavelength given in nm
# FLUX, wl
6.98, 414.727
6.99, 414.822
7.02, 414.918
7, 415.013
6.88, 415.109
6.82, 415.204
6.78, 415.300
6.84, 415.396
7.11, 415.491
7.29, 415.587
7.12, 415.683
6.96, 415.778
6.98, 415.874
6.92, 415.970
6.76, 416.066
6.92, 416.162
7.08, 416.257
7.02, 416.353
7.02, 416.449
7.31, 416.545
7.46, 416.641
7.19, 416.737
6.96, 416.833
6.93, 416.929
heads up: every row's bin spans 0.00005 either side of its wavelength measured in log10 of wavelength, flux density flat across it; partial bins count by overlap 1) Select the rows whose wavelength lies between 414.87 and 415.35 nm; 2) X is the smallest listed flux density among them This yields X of 6.78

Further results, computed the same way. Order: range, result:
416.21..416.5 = 7.02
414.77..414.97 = 6.99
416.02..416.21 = 6.76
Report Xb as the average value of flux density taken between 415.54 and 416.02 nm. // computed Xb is 7.05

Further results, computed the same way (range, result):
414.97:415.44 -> 6.85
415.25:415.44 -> 6.78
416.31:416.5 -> 7.02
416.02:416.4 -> 6.96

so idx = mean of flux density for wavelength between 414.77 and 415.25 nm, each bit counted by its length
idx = 6.95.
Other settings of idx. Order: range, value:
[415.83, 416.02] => 6.93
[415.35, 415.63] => 7.09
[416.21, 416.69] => 7.17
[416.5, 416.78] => 7.32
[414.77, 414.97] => 7.02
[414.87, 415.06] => 7.02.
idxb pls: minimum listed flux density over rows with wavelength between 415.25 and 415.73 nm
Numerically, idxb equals 6.78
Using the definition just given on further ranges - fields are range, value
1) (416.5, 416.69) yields 7.31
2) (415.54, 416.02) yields 6.92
